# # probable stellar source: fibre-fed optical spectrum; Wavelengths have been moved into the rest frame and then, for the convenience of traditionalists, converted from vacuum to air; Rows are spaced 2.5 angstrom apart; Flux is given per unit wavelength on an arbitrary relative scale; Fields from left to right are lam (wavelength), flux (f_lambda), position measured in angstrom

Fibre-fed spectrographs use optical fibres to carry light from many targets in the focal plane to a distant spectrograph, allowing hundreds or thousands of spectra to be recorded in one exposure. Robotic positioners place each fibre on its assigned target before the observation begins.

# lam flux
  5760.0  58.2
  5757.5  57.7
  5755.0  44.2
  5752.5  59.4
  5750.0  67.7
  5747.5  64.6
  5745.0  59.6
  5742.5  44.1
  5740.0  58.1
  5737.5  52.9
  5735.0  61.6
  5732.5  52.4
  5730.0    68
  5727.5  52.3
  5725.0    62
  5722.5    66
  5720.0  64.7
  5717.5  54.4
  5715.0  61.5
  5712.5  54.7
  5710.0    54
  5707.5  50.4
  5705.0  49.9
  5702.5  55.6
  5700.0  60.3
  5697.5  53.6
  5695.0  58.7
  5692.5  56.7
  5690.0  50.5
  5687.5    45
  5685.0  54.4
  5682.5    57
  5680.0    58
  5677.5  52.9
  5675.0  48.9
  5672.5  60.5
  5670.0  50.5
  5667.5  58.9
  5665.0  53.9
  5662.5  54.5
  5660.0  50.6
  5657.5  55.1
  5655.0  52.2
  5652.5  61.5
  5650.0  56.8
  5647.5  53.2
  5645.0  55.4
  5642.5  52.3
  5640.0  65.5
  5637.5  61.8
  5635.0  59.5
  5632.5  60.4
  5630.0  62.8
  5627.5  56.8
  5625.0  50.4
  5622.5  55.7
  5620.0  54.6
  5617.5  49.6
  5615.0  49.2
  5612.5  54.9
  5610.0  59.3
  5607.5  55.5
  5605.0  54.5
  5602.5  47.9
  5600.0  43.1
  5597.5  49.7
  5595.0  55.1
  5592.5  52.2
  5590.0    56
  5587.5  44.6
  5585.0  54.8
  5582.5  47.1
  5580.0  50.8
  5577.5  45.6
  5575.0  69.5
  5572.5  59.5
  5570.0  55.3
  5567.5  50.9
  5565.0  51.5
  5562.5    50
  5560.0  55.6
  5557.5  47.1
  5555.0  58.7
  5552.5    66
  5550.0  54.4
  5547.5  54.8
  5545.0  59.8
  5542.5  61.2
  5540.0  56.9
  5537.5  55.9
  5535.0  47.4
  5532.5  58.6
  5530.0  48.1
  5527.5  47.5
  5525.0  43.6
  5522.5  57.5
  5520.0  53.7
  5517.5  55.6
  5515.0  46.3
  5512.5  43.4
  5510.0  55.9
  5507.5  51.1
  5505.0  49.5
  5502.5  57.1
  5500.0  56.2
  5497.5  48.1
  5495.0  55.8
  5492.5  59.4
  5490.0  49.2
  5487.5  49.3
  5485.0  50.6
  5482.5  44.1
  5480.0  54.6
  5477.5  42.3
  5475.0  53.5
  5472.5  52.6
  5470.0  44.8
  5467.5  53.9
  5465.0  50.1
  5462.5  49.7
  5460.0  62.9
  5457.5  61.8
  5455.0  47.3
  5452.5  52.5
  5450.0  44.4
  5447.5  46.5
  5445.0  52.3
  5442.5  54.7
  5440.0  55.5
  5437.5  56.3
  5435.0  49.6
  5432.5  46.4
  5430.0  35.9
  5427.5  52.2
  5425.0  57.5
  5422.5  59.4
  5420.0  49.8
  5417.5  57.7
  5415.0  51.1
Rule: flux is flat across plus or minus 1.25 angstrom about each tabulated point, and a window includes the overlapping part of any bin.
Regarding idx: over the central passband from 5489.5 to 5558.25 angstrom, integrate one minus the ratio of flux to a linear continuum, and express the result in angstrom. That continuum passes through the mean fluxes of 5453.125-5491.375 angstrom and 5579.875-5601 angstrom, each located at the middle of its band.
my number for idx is -3.8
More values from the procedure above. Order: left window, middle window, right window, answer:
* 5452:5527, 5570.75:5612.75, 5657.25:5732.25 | 0.61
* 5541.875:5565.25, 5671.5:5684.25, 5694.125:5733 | 0.41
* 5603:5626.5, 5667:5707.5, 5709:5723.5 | 2.34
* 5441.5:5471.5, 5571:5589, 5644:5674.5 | 0.19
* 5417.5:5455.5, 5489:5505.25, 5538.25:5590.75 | -0.36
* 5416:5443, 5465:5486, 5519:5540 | 0.99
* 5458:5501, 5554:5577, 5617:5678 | -0.48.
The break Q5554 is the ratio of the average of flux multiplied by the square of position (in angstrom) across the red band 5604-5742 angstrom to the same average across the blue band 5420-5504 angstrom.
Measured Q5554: 1.17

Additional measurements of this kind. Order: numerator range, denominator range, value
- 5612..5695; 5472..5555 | 1.10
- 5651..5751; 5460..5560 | 1.14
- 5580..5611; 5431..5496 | 1.05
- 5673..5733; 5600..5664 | 1.04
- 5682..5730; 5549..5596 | 1.09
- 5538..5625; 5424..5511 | 1.09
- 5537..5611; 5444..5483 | 1.10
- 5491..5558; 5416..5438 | 1.08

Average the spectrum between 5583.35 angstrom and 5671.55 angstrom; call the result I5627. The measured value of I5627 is 54.5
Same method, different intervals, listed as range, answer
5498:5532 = 51.3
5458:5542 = 51.8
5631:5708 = 55.4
